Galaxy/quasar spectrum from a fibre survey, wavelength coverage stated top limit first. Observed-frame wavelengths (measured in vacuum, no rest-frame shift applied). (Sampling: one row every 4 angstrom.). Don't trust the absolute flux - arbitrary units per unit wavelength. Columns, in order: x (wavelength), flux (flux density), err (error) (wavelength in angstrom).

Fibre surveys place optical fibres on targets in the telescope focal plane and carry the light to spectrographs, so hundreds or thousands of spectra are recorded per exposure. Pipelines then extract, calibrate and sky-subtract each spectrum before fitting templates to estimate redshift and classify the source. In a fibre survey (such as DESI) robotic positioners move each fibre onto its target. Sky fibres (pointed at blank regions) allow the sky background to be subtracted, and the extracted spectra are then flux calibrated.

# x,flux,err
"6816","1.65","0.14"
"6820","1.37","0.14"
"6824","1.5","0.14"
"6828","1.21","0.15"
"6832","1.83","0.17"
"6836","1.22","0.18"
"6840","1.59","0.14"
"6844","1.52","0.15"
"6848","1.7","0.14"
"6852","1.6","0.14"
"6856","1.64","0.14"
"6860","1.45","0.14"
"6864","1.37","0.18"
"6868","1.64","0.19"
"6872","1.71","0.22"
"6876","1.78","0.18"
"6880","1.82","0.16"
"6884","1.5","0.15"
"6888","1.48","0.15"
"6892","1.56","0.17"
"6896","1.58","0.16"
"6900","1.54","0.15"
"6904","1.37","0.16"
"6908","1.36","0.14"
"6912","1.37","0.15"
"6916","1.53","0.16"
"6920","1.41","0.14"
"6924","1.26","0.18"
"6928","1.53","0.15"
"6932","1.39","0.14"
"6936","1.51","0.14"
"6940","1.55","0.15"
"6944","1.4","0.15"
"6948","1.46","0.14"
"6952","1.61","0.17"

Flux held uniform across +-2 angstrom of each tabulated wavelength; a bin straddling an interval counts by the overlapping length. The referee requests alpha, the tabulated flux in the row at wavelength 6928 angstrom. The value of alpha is 1.53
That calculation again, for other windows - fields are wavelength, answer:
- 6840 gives 1.59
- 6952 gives 1.61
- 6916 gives 1.53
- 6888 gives 1.48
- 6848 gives 1.7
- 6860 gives 1.45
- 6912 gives 1.37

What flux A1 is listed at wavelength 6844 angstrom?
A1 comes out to 1.52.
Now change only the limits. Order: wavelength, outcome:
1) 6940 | 1.55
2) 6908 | 1.36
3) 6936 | 1.51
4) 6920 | 1.41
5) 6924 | 1.26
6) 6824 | 1.5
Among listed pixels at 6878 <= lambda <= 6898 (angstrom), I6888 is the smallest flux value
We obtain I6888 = 1.48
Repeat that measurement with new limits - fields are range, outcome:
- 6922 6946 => 1.26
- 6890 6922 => 1.36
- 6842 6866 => 1.37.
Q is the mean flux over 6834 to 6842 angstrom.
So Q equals 1.41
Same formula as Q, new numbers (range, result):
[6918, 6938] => 1.42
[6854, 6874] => 1.56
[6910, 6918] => 1.45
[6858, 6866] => 1.41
